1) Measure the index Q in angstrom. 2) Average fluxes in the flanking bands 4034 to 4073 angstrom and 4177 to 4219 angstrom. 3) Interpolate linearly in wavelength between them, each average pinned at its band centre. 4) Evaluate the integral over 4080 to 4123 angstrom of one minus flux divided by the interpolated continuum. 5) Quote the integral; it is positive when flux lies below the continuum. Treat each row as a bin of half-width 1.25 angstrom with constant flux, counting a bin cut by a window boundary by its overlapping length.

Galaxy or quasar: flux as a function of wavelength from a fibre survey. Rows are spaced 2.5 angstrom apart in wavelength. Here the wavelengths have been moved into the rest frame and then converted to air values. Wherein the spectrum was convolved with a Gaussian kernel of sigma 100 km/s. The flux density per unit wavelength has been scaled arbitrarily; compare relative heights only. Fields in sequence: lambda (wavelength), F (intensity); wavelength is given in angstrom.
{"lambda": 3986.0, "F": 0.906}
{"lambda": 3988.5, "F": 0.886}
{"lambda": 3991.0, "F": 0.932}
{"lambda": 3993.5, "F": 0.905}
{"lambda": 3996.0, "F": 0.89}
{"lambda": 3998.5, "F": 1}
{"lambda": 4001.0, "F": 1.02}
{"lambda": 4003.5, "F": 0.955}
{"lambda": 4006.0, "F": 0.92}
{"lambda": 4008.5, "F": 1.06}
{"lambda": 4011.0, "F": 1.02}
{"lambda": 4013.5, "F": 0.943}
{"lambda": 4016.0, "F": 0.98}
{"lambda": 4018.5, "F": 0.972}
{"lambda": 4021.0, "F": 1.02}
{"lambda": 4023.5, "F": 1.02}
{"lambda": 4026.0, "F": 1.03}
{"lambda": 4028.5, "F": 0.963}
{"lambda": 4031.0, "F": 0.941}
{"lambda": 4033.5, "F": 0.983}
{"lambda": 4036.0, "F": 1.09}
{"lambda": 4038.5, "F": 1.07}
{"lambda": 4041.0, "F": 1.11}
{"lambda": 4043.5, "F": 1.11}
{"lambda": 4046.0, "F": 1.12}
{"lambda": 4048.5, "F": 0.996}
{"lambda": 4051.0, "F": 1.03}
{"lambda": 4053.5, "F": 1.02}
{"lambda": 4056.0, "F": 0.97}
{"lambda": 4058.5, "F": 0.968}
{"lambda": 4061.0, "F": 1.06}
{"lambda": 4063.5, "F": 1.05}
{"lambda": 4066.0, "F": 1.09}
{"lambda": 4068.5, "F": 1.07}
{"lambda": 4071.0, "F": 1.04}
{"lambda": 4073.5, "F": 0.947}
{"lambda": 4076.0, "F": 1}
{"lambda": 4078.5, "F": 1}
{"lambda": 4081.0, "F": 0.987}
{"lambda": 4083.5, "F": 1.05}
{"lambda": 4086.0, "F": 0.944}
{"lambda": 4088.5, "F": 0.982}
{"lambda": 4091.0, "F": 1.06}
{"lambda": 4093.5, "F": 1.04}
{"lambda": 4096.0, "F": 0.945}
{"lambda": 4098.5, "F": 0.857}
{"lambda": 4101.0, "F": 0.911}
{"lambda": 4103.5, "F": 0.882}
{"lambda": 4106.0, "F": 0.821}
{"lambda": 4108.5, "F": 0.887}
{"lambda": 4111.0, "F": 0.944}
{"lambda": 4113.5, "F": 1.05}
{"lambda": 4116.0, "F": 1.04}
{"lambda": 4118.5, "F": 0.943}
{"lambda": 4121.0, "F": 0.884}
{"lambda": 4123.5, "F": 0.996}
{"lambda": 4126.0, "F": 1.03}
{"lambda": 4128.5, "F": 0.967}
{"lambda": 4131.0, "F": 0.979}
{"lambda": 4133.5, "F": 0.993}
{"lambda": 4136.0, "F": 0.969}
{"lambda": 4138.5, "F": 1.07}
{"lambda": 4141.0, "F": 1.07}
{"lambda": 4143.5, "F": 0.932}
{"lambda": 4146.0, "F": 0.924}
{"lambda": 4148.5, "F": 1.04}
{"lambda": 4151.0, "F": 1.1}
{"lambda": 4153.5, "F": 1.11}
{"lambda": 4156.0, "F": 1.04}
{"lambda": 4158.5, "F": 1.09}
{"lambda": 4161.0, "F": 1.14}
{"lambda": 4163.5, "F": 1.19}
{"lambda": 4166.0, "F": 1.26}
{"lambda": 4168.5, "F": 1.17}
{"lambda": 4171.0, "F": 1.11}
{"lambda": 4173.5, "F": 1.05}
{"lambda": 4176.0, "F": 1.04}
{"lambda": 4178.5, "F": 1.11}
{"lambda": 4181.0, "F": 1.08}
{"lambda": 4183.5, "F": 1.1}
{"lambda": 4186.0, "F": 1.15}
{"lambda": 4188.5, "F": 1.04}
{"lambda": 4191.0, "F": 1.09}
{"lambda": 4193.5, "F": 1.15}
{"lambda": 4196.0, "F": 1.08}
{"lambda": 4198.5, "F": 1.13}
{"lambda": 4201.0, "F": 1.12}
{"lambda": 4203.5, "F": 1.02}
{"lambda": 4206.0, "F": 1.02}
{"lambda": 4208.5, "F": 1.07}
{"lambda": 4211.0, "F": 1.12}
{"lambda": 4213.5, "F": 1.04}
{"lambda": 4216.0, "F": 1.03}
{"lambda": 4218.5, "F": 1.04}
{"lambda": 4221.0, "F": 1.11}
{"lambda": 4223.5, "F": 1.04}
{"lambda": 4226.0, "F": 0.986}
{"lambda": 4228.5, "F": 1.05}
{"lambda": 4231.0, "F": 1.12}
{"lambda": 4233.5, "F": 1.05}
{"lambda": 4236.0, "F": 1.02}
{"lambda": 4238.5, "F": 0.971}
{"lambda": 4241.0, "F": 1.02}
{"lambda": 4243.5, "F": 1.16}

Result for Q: 4.3 angstrom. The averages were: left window 1.05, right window 1.08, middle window 0.955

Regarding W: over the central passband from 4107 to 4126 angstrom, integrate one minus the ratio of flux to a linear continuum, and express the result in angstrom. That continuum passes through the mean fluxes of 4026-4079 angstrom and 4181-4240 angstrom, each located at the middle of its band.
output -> 1.4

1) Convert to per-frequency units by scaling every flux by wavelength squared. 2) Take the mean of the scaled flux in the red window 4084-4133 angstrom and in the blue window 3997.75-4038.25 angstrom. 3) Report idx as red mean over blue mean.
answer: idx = 1.0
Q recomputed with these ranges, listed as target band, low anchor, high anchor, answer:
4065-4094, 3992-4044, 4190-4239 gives 0.1 angstrom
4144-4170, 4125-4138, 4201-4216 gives -2.2 angstrom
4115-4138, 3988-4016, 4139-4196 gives 1.7 angstrom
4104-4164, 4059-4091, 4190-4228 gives 2.1 angstrom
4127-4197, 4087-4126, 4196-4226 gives -4.2 angstrom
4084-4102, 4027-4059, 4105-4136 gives 0.4 angstrom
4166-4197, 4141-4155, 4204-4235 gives -1.9 angstrom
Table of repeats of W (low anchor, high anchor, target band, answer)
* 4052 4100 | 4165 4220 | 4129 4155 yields 0.89 angstrom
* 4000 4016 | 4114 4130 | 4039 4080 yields -2.24 angstrom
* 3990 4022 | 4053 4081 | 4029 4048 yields -1.11 angstrom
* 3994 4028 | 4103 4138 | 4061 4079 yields -1.11 angstrom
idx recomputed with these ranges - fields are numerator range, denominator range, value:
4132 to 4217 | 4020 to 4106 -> 1.13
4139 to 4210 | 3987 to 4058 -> 1.17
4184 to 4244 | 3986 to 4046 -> 1.18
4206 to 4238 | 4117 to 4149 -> 1.12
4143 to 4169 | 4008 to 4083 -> 1.13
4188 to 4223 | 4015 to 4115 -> 1.15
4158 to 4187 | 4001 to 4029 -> 1.23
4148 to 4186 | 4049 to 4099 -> 1.15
